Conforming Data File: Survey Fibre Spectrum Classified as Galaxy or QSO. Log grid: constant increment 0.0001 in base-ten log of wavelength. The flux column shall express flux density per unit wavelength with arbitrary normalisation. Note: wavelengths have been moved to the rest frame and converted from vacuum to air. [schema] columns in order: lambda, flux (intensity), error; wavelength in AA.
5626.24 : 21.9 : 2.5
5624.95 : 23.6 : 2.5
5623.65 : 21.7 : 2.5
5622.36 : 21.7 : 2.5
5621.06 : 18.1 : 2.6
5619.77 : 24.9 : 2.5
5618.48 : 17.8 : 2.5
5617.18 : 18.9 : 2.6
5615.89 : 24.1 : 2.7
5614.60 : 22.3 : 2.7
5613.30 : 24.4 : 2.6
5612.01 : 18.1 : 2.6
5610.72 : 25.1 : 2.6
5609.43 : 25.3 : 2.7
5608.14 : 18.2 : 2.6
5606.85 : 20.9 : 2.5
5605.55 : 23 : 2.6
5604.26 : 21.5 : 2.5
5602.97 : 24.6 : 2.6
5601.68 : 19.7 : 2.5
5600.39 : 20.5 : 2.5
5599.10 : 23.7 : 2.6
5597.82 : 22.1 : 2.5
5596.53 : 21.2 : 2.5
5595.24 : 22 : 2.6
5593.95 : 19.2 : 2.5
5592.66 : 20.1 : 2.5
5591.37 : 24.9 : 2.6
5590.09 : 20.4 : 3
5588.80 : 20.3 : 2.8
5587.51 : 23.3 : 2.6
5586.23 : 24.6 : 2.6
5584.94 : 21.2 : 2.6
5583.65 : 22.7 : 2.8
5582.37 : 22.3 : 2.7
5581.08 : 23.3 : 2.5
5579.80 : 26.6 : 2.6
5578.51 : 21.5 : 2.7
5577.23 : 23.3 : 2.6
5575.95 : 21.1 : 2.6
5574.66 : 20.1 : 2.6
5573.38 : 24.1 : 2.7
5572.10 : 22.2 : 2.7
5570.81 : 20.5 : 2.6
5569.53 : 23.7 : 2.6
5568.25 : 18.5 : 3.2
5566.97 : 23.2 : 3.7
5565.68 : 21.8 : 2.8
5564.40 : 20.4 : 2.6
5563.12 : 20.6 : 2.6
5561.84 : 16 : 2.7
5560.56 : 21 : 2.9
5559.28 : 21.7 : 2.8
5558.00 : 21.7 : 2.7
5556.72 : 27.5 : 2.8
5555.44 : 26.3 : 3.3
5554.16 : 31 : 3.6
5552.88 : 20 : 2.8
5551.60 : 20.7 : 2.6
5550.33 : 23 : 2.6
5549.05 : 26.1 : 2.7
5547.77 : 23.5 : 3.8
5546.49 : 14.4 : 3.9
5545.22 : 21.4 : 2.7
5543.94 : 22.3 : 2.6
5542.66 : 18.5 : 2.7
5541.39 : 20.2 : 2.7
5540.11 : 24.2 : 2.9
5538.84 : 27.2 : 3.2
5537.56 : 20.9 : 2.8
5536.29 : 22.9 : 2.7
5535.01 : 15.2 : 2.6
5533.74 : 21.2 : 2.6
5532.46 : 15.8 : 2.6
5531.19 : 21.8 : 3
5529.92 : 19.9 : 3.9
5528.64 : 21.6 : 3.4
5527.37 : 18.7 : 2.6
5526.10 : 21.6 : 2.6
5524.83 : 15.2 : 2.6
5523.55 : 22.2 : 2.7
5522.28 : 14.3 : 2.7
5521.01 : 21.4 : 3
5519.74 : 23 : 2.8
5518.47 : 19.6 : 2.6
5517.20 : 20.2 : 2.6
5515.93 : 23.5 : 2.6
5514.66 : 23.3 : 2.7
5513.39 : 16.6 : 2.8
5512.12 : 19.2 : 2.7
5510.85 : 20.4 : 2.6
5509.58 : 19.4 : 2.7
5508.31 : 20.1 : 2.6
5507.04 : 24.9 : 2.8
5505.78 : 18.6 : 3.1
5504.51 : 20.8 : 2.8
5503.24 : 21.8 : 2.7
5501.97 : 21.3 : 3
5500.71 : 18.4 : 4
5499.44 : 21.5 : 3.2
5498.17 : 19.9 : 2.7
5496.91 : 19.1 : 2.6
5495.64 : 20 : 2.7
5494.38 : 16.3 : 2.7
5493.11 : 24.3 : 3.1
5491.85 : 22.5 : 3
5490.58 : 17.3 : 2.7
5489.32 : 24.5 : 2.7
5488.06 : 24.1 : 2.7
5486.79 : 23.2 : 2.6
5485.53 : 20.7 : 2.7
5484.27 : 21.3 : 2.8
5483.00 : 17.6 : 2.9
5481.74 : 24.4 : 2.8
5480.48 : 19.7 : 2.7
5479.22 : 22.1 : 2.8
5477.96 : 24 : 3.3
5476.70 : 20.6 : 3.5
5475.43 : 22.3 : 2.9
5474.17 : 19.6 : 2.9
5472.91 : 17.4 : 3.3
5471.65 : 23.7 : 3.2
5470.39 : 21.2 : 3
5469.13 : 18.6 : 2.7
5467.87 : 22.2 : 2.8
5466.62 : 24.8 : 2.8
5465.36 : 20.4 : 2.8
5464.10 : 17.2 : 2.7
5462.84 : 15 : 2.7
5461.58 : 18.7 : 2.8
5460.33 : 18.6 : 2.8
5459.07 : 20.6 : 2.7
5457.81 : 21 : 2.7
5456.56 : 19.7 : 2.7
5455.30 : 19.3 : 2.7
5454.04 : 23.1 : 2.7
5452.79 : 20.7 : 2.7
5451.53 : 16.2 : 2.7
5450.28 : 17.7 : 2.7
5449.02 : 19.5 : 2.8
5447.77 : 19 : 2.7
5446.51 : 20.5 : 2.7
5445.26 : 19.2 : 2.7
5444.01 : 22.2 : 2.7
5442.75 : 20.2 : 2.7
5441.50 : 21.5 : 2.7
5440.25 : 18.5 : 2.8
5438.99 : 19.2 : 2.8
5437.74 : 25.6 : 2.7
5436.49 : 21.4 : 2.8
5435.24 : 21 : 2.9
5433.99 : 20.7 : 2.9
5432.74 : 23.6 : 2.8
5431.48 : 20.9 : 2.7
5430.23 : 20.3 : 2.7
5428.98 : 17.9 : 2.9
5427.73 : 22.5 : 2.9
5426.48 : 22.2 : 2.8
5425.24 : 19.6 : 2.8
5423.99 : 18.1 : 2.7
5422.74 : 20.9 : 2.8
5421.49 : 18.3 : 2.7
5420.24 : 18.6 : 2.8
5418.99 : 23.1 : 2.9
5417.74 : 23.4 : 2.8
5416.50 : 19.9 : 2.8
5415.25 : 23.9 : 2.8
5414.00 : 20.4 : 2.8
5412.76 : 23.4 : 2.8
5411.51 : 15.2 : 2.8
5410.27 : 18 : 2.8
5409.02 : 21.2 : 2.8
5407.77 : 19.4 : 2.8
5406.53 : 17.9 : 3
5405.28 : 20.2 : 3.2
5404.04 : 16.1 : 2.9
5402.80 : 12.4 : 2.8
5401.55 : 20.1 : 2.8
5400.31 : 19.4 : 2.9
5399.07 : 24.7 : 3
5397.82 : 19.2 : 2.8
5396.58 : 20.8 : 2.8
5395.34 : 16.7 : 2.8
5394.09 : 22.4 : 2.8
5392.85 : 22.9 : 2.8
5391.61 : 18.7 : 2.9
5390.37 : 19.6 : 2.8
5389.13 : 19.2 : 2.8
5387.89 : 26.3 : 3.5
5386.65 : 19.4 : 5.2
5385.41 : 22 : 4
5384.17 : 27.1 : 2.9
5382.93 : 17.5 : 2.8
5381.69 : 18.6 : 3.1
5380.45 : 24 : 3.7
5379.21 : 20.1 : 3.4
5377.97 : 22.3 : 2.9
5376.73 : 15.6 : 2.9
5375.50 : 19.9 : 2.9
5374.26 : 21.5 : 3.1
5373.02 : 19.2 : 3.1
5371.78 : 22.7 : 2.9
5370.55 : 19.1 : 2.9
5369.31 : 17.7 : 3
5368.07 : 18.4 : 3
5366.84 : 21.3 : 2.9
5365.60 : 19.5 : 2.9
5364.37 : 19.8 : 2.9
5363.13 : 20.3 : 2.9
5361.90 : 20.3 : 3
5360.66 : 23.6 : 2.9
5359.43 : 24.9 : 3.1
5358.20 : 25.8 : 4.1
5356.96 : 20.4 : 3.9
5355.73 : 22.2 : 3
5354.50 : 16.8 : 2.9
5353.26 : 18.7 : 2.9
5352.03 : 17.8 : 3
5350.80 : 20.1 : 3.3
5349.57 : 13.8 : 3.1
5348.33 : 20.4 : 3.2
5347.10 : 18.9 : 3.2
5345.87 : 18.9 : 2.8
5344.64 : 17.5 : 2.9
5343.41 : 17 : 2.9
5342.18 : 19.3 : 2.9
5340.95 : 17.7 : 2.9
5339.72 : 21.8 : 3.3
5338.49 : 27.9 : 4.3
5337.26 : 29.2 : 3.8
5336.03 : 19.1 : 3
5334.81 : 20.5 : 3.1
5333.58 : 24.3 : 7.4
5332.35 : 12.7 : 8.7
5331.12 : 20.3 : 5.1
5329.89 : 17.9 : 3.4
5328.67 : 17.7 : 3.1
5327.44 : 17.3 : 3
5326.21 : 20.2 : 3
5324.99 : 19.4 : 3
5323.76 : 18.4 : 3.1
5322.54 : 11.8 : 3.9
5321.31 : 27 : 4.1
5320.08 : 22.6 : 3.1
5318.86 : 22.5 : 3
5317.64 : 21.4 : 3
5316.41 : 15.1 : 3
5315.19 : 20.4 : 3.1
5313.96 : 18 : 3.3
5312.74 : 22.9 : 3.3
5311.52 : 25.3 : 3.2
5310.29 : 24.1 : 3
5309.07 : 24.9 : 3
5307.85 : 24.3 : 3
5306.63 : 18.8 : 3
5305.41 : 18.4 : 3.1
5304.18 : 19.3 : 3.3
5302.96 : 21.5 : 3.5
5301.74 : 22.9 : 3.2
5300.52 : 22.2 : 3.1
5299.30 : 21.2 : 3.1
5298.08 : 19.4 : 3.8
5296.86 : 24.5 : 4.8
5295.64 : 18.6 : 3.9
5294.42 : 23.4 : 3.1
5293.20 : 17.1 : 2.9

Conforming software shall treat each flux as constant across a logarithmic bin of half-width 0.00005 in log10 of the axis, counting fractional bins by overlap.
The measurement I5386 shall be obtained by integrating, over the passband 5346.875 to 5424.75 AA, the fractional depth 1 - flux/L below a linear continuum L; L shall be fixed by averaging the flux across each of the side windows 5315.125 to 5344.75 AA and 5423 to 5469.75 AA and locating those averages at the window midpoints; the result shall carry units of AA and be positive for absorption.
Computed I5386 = -0.3 AA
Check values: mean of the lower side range 20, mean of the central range 20.2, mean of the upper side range 20.2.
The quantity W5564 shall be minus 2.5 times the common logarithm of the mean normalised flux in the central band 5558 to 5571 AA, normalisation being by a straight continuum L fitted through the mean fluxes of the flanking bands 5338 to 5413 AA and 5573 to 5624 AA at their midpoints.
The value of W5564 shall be 0.04 mag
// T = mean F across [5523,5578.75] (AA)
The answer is 21.5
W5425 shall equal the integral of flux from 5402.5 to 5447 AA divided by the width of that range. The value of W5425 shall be 20.3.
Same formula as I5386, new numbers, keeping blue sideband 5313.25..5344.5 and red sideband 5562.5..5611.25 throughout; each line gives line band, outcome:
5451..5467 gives 1.1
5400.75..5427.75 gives 1.2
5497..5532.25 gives 1.9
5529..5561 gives -0.4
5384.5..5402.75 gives -0.2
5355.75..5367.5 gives -0.9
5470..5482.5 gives -0.2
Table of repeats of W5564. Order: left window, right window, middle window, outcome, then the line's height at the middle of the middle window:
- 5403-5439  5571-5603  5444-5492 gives 0.021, 20.9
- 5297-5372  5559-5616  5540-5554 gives 0.006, 21.6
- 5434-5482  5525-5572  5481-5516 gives 0.002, 20.9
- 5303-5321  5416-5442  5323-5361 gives 0.067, 21.2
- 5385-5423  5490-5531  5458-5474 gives 0.015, 20.2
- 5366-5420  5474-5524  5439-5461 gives 0.040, 20.6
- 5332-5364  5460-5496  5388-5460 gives 0.025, 20.6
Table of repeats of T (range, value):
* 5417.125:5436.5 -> 20.8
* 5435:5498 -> 20.5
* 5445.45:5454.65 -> 19.5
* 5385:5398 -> 20.7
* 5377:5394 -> 21.3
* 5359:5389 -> 20.8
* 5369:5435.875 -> 20.3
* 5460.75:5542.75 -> 20.6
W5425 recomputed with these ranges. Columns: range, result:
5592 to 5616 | 21.8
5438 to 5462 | 19.9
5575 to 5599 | 22.2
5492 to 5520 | 20.6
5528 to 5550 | 21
